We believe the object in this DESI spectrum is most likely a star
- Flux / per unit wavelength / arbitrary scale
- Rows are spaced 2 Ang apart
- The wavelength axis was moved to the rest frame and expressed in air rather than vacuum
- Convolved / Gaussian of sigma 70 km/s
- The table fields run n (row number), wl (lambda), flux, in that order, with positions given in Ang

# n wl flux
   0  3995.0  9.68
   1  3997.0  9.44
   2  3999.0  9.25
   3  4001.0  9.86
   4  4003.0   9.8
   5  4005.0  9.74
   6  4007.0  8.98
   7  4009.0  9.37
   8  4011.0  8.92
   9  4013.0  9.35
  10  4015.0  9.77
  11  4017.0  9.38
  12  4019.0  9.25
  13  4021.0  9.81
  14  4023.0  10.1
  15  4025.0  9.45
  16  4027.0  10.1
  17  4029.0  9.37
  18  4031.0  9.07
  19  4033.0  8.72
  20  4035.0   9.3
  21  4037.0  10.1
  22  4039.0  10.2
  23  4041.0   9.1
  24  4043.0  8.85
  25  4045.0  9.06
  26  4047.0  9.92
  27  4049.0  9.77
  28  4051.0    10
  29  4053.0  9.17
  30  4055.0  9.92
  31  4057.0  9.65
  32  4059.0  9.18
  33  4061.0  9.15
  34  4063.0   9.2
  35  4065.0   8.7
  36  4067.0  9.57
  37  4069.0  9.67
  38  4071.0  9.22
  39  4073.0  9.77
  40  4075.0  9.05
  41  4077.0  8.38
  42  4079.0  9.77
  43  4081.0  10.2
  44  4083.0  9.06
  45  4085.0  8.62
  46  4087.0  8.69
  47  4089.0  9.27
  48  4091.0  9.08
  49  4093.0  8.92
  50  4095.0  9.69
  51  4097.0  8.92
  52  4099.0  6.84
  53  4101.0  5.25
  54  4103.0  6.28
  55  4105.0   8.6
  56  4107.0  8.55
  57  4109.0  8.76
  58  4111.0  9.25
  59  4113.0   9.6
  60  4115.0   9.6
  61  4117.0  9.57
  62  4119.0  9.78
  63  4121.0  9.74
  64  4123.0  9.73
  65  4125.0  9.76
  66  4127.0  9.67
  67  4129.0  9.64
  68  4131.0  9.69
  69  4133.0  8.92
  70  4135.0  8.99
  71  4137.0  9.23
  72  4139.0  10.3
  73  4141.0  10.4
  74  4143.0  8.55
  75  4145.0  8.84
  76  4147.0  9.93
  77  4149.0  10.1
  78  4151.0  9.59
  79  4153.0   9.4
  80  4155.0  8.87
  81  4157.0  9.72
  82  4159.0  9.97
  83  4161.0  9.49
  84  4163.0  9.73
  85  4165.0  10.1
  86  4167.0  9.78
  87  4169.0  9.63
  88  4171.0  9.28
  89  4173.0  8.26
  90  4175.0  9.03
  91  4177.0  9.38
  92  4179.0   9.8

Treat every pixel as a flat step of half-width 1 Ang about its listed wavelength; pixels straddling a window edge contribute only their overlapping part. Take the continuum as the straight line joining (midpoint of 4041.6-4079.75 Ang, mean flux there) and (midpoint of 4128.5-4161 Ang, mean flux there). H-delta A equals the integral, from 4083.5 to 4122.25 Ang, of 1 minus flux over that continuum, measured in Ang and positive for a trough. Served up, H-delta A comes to 3.0 Ang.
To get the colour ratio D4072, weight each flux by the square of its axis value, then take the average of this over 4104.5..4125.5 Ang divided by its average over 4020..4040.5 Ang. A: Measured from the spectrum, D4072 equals 1.0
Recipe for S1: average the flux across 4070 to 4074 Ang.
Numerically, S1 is 9.5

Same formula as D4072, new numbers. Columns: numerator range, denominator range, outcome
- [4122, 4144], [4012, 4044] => 1.06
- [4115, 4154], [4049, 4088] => 1.06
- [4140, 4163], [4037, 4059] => 1.05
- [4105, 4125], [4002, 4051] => 1.03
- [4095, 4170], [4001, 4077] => 1.02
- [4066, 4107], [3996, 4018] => 0.96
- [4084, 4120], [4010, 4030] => 0.94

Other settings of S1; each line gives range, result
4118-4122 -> 9.76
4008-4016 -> 9.35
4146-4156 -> 9.58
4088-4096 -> 9.24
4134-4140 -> 9.51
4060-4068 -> 9.15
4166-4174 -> 9.24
